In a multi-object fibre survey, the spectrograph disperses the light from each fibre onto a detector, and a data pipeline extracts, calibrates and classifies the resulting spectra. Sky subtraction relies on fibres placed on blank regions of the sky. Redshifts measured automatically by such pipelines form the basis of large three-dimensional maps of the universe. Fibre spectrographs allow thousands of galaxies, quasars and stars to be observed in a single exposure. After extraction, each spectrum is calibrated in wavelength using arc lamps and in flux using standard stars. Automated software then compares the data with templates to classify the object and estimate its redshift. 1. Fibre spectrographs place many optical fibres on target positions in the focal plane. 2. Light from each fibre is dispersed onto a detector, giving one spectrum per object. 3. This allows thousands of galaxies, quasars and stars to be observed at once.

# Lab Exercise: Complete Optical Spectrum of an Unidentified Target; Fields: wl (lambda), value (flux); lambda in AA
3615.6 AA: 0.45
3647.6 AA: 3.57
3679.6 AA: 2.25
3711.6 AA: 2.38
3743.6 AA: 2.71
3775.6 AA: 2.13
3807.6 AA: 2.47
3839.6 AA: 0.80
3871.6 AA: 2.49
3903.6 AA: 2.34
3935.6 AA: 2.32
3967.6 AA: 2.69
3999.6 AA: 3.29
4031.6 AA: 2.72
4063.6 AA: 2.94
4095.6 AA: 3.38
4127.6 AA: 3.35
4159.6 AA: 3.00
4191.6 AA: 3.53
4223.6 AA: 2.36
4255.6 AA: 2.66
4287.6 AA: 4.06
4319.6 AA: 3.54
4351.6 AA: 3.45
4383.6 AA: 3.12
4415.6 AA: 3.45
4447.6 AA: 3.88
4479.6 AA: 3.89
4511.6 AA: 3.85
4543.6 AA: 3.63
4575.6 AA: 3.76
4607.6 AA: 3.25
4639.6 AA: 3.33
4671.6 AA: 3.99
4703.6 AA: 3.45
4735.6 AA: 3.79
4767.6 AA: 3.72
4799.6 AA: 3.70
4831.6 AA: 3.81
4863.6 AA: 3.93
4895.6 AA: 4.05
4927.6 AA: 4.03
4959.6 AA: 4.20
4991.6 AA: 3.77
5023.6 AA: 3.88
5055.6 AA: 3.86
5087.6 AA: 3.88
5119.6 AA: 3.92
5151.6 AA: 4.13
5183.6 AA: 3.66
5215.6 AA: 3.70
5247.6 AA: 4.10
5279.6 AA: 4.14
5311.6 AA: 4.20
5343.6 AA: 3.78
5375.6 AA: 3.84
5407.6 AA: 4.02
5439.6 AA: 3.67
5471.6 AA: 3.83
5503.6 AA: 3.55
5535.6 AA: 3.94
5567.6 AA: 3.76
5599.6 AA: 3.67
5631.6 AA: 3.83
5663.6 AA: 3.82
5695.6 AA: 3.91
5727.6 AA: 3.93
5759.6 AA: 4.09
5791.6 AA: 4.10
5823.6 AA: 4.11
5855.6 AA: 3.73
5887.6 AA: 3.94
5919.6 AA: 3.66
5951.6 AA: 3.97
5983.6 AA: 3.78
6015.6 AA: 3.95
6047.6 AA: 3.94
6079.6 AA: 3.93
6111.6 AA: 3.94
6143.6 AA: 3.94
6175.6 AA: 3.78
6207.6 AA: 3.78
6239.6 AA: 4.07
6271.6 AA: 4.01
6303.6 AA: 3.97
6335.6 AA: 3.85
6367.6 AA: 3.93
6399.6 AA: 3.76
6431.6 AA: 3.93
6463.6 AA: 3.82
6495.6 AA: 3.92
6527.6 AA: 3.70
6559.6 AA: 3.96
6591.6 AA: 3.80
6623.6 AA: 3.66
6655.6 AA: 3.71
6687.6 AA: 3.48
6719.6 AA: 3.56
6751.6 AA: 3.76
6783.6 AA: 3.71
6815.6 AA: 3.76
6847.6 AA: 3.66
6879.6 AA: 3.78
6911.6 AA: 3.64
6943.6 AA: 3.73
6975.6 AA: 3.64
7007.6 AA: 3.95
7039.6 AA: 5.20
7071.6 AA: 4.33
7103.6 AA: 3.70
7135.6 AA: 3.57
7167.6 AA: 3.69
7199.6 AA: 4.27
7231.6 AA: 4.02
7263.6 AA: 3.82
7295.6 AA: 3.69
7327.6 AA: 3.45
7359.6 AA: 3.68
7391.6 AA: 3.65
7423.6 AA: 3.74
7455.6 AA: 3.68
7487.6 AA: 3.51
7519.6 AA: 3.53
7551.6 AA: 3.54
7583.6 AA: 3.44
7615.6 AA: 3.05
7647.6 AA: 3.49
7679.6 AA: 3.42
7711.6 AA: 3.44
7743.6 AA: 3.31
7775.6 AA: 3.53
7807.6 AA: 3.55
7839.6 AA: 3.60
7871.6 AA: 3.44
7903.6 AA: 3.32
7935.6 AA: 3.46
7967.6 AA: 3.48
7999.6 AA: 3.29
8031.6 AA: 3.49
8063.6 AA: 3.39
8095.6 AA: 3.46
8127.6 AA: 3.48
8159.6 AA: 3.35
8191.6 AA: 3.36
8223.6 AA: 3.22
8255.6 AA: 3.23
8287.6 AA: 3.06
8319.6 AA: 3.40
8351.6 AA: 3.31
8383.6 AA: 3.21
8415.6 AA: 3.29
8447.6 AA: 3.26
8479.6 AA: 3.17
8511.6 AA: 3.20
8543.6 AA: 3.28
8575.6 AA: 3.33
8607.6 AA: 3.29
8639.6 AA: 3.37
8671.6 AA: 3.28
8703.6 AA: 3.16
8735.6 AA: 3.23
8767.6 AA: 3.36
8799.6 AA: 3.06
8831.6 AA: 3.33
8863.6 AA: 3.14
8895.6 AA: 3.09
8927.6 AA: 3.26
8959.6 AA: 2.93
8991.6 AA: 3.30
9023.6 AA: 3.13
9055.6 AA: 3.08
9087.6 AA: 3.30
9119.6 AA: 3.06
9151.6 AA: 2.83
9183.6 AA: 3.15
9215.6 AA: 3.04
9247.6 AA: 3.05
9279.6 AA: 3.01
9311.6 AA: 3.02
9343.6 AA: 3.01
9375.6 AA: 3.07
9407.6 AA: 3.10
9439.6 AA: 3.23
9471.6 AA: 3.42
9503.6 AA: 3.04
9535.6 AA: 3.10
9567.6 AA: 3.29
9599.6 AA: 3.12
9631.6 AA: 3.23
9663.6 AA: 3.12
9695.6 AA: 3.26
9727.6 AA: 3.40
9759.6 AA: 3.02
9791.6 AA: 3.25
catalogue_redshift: 0.07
